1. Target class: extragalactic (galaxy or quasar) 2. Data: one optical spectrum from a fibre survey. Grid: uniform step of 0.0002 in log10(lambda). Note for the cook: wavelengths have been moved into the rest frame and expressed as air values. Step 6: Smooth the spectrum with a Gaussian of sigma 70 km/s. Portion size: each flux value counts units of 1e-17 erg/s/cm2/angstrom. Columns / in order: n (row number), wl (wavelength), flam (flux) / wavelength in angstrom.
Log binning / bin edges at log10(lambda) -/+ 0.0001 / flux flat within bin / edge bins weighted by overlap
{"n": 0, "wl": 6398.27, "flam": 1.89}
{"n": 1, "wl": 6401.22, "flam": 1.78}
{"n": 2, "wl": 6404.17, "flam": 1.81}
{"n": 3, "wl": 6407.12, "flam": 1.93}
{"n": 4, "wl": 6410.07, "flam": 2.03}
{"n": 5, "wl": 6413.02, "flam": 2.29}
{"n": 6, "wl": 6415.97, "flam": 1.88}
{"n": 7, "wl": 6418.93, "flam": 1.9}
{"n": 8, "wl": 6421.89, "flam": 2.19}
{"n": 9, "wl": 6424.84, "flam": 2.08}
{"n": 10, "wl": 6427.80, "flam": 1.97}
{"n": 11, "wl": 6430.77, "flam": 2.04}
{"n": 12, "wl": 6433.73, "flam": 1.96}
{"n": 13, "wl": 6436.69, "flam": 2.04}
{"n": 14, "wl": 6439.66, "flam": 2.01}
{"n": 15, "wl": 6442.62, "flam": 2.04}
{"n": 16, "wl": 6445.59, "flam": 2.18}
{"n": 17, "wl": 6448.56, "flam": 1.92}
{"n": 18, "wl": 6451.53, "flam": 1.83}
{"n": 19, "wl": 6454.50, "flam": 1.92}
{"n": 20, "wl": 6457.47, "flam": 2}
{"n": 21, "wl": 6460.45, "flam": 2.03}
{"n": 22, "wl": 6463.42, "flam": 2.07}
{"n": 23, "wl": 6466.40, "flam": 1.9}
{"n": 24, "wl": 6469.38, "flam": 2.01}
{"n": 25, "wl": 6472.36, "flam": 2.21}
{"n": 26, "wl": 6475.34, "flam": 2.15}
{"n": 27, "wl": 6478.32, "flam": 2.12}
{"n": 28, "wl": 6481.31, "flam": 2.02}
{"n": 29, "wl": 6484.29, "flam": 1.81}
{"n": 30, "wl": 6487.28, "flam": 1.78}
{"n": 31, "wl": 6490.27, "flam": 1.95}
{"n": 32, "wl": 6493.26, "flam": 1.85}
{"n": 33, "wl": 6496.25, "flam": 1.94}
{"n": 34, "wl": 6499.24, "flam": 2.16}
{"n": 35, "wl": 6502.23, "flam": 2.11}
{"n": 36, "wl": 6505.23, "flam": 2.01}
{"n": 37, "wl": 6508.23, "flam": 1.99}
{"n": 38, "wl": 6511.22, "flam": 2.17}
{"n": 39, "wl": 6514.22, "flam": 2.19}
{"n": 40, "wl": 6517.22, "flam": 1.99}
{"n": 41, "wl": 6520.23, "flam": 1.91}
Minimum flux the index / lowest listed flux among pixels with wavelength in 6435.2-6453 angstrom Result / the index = 1.83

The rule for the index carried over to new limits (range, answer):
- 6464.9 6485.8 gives 1.81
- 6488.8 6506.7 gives 1.85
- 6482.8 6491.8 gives 1.78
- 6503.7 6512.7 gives 1.99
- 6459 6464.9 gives 2.03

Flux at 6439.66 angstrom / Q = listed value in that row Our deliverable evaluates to 2.01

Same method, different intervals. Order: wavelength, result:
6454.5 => 1.92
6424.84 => 2.08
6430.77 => 2.04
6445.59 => 2.18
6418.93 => 1.9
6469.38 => 2.01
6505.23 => 2.01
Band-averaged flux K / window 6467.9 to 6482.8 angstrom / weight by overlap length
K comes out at 2.1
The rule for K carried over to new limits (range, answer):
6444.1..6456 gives 1.96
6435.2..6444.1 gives 2.03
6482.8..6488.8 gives 1.79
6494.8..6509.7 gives 2.04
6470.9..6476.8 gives 2.18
